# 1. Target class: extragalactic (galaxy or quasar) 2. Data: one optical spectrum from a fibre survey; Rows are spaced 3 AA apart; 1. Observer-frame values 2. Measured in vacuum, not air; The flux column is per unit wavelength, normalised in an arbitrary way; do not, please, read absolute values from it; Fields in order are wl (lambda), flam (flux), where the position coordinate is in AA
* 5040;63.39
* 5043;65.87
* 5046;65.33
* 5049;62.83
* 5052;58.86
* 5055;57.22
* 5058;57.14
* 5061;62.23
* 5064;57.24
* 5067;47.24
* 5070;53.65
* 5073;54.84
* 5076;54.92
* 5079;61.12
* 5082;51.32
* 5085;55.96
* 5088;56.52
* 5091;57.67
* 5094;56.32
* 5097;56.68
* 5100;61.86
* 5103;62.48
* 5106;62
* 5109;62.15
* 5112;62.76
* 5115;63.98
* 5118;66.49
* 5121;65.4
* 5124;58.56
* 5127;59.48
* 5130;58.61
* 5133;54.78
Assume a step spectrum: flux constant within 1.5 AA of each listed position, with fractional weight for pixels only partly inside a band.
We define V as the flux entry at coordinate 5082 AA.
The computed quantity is 51.32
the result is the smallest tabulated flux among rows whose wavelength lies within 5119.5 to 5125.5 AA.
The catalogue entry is 58.56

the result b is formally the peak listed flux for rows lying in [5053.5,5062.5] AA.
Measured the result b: 62.23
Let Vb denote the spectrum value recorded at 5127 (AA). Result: 59.48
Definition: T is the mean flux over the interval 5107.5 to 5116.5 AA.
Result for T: 63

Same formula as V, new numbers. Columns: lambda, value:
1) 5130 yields 58.61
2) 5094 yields 56.32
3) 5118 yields 66.49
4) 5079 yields 61.12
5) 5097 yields 56.68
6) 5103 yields 62.48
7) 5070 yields 53.65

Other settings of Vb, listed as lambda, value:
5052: 58.86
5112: 62.76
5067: 47.24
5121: 65.4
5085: 55.96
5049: 62.83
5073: 54.84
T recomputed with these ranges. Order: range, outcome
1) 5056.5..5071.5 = 55.5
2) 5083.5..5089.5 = 56.2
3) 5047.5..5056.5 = 59.6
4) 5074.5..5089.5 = 56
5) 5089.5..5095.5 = 57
